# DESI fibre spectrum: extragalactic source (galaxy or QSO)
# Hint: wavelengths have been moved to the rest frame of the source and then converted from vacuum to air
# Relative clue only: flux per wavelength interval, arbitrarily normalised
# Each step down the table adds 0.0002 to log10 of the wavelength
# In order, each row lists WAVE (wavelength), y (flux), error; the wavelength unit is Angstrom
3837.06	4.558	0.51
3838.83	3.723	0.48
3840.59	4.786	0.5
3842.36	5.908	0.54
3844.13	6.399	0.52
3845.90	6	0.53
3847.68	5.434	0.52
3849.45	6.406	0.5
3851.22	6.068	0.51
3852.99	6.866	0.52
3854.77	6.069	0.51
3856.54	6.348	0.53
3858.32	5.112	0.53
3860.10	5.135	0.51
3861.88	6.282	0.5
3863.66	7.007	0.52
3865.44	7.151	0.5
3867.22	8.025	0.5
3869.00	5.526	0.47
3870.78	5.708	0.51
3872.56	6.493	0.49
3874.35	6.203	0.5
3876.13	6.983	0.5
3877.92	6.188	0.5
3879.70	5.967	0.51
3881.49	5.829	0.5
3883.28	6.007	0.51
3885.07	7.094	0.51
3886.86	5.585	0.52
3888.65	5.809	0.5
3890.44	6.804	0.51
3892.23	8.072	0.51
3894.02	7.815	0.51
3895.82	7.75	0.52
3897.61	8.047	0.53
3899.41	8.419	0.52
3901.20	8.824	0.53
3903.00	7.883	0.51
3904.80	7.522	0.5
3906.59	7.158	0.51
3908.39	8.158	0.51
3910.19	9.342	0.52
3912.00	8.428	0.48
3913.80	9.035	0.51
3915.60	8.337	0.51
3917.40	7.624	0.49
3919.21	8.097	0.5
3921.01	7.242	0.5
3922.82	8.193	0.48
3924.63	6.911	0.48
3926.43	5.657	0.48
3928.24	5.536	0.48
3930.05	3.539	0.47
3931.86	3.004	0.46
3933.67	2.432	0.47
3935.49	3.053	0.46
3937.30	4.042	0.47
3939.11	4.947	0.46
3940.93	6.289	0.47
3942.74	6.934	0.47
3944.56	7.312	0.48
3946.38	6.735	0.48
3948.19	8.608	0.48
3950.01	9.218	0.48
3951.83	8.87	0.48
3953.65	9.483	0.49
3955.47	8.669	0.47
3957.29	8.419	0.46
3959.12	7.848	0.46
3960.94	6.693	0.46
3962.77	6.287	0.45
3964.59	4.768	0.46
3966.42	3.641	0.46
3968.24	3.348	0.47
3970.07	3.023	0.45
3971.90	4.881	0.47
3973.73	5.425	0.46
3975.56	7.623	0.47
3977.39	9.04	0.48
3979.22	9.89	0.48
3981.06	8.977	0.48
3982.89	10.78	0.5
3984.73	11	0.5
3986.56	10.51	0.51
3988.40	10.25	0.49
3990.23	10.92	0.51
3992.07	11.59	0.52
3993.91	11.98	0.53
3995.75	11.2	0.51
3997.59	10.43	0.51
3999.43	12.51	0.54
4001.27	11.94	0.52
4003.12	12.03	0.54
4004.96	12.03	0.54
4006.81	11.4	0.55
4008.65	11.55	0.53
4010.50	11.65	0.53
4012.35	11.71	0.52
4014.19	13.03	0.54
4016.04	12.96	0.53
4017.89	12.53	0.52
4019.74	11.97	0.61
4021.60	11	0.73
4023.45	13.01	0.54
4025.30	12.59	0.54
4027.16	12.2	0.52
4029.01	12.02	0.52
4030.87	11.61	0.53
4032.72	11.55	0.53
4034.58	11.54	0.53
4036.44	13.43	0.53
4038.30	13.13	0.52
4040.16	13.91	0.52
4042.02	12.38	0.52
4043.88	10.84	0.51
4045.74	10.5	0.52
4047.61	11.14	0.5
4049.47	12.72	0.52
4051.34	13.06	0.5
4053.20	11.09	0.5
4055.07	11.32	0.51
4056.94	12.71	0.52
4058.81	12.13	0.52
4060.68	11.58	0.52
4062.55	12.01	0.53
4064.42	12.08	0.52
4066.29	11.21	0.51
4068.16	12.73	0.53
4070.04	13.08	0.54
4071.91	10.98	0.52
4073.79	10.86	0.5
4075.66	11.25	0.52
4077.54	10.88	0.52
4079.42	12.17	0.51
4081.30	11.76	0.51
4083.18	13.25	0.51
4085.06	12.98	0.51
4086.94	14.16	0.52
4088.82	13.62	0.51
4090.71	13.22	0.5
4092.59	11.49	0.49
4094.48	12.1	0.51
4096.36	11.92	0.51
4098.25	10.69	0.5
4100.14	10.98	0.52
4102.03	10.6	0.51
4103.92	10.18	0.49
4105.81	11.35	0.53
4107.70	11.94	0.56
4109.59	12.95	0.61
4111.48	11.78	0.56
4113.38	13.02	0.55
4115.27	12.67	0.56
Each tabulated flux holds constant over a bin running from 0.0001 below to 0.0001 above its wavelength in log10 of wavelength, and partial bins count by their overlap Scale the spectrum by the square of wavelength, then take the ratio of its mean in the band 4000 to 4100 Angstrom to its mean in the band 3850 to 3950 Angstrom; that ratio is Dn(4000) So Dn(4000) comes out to 2.0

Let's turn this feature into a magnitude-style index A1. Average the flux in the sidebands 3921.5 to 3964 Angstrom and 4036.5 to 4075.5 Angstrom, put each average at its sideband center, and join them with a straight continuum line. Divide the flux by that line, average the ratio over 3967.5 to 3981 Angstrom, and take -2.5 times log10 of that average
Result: 0.25 mag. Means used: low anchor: 6.46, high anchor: 12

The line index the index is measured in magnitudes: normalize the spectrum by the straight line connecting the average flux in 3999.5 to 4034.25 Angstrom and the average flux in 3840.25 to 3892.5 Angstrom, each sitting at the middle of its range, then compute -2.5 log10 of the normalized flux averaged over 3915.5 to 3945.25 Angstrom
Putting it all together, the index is 0.442 mag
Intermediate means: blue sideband 6.24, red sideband 12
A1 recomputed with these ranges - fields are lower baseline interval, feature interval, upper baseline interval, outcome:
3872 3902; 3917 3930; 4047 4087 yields 0.17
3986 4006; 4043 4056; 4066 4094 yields 0.04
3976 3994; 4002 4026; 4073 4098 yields -0.11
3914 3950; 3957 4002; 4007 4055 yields 0.08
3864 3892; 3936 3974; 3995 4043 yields 0.42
